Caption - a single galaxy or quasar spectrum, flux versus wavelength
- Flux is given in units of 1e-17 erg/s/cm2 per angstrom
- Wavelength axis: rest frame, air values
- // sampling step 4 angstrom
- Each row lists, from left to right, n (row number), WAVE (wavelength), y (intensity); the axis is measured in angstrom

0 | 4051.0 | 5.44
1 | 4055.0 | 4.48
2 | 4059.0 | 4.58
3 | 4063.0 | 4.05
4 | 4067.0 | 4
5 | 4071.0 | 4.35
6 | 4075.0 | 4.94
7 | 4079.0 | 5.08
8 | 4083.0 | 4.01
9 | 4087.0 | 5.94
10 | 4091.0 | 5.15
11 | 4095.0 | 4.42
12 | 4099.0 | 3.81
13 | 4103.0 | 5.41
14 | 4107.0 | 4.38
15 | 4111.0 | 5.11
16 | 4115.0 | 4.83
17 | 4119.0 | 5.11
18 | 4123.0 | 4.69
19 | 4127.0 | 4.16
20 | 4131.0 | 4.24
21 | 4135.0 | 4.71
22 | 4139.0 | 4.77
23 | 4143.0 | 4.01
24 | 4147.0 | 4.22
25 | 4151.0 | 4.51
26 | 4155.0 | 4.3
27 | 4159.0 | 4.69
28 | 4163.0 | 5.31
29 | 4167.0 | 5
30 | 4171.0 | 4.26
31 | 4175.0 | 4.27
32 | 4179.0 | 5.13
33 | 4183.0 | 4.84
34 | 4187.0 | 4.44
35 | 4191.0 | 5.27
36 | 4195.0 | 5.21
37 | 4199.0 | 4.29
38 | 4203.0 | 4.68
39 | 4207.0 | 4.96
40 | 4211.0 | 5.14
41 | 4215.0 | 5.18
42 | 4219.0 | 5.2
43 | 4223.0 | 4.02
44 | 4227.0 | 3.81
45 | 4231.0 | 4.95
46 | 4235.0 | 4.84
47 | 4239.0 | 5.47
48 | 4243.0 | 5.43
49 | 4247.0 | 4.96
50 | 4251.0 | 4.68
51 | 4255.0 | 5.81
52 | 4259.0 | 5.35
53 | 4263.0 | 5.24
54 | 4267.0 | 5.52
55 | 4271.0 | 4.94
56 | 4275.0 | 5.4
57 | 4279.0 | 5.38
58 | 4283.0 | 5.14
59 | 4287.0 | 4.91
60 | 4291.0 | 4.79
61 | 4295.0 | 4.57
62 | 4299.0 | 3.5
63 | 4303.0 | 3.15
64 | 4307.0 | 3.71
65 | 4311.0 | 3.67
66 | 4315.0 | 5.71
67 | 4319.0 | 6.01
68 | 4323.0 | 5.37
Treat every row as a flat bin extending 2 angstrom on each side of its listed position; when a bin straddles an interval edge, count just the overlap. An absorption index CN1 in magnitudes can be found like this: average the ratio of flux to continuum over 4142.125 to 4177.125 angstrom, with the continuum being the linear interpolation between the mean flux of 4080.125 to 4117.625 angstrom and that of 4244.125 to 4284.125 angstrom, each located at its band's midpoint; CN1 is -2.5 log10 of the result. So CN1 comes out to 0.100 mag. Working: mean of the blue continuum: 4.8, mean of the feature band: 4.53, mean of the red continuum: 5.25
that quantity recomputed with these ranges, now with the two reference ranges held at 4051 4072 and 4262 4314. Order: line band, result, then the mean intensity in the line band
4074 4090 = -0.14 mag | 5.01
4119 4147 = 0.00 mag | 4.46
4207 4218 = -0.13 mag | 5.13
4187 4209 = -0.07 mag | 4.84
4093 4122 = -0.07 mag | 4.72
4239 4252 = -0.12 mag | 5.12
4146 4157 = 0.03 mag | 4.35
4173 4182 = -0.05 mag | 4.72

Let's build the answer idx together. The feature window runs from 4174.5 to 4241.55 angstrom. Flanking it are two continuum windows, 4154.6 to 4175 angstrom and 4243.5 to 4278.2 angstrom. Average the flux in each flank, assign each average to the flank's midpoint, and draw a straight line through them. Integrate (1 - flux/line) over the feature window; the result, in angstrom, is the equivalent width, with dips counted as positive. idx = 1.7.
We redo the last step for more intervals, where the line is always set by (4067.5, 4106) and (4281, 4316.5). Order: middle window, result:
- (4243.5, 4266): -4.17 angstrom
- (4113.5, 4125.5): -0.42 angstrom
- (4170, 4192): -0.64 angstrom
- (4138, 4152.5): 0.90 angstrom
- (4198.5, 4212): -0.83 angstrom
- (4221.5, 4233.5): 0.47 angstrom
